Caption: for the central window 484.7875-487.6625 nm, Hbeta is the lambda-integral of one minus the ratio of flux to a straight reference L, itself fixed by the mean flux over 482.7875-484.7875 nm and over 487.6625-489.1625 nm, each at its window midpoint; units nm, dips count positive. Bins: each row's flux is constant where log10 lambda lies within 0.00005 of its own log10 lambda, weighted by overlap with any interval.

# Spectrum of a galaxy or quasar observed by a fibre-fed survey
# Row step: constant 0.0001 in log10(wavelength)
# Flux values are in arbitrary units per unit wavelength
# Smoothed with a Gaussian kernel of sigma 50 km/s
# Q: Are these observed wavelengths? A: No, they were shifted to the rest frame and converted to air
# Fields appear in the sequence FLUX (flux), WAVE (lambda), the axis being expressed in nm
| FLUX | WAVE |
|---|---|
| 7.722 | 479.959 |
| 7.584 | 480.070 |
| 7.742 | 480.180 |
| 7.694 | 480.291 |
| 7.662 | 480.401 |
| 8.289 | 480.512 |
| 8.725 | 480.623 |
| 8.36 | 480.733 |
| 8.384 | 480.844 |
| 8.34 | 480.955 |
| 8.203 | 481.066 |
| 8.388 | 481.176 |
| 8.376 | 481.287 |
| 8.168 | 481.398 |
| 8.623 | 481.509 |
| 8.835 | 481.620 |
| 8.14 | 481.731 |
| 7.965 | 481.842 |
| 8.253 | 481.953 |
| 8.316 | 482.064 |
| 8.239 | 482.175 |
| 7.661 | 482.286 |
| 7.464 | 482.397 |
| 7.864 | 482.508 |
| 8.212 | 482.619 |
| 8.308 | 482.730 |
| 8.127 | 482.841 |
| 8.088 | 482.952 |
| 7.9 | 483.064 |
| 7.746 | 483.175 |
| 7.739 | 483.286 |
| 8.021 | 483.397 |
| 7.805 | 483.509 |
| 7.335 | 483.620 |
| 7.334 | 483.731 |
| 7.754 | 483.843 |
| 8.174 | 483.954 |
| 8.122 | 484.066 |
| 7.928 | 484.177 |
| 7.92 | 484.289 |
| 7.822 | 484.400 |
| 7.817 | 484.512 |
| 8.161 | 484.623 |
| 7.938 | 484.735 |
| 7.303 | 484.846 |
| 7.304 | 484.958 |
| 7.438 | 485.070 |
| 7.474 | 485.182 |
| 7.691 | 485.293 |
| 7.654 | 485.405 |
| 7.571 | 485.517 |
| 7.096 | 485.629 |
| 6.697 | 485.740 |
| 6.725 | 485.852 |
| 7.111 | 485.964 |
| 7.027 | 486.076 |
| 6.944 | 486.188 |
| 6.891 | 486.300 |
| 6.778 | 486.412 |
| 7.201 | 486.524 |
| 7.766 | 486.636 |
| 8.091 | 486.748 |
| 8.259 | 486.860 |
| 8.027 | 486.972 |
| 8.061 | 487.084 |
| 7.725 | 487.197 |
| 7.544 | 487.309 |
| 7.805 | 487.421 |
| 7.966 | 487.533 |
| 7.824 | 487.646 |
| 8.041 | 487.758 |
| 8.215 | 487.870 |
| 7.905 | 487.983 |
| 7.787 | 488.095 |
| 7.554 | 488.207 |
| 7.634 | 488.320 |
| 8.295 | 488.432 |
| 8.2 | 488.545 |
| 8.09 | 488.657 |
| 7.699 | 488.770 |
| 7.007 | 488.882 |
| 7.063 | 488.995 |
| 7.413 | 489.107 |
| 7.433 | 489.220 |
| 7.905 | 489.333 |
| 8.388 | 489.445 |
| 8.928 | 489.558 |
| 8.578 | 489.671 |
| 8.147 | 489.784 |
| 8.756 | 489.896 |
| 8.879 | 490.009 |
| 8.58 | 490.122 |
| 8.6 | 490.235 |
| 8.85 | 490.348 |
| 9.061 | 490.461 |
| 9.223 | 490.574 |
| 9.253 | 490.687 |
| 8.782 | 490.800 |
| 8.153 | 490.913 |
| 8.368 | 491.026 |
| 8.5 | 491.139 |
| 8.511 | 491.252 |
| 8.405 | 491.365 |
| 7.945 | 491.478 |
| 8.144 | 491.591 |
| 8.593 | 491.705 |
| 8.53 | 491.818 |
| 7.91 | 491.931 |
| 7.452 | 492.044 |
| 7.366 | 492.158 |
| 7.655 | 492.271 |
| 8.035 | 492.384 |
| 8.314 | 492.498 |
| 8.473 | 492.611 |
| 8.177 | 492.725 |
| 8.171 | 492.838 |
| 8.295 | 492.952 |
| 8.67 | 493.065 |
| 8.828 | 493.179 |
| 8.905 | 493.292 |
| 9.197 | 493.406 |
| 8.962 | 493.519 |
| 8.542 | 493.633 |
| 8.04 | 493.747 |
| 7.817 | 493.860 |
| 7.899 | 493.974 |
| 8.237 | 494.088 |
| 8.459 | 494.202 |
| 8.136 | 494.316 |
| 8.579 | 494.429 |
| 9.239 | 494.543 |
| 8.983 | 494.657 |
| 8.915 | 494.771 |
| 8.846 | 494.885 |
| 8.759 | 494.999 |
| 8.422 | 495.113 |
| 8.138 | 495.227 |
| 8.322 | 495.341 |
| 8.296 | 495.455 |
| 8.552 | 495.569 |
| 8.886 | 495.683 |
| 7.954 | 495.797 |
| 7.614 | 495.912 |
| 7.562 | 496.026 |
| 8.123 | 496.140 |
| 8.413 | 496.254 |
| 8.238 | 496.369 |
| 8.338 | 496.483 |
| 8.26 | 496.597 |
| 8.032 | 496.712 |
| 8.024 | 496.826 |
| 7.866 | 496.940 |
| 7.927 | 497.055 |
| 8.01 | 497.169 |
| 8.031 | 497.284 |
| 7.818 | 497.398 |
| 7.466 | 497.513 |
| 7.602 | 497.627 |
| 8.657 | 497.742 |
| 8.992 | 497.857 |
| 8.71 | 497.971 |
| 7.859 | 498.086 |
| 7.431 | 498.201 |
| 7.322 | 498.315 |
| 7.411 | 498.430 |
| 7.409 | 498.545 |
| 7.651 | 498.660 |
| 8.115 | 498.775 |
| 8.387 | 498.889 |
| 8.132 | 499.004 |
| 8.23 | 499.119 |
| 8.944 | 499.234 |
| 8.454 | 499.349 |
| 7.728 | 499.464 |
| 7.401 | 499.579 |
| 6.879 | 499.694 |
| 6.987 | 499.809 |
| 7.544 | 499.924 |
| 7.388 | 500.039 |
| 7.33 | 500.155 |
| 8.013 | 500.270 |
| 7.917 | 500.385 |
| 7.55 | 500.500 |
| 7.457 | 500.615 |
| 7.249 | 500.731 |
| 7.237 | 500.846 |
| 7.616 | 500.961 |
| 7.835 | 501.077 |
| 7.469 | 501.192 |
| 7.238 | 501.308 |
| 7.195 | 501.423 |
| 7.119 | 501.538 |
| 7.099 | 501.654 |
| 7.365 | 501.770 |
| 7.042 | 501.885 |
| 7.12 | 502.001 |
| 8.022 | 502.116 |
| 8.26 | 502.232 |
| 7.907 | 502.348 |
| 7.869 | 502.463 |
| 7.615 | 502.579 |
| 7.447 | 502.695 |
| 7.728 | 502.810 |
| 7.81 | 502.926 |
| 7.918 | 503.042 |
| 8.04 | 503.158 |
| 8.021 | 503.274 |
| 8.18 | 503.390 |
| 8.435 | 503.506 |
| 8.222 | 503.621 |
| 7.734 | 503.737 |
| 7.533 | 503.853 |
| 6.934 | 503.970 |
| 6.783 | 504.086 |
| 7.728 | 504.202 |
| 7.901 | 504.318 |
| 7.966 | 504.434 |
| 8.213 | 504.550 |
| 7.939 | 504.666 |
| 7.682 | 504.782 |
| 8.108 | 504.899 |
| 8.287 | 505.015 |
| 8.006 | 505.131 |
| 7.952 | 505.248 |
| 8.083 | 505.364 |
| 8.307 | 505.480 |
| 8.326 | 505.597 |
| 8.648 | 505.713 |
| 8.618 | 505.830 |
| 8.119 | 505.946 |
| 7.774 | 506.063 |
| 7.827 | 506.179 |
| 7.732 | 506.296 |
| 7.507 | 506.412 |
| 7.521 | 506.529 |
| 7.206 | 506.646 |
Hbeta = 0.13 nm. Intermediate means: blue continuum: 7.87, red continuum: 7.77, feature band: 7.46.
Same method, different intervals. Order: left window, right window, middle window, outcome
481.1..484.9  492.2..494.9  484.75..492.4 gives 0.313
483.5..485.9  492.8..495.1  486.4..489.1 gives 0.046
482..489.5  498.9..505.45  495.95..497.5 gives -0.063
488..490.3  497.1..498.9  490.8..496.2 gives -0.242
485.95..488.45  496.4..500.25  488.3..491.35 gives -0.234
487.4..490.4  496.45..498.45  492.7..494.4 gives -0.086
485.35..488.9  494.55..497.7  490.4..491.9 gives -0.130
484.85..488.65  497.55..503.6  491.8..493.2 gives -0.085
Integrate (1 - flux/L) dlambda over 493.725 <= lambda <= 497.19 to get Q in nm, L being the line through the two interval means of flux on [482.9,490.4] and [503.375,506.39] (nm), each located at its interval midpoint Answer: -0.187 nm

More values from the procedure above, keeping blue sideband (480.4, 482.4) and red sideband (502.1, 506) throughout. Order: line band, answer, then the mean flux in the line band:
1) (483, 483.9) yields 0.06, 7.71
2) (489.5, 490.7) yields -0.10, 8.78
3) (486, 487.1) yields 0.10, 7.48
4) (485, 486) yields 0.11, 7.28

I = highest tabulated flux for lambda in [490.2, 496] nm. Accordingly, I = 9.253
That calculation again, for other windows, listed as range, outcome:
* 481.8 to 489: 8.316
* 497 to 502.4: 8.992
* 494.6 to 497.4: 8.983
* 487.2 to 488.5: 8.295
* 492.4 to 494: 9.197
